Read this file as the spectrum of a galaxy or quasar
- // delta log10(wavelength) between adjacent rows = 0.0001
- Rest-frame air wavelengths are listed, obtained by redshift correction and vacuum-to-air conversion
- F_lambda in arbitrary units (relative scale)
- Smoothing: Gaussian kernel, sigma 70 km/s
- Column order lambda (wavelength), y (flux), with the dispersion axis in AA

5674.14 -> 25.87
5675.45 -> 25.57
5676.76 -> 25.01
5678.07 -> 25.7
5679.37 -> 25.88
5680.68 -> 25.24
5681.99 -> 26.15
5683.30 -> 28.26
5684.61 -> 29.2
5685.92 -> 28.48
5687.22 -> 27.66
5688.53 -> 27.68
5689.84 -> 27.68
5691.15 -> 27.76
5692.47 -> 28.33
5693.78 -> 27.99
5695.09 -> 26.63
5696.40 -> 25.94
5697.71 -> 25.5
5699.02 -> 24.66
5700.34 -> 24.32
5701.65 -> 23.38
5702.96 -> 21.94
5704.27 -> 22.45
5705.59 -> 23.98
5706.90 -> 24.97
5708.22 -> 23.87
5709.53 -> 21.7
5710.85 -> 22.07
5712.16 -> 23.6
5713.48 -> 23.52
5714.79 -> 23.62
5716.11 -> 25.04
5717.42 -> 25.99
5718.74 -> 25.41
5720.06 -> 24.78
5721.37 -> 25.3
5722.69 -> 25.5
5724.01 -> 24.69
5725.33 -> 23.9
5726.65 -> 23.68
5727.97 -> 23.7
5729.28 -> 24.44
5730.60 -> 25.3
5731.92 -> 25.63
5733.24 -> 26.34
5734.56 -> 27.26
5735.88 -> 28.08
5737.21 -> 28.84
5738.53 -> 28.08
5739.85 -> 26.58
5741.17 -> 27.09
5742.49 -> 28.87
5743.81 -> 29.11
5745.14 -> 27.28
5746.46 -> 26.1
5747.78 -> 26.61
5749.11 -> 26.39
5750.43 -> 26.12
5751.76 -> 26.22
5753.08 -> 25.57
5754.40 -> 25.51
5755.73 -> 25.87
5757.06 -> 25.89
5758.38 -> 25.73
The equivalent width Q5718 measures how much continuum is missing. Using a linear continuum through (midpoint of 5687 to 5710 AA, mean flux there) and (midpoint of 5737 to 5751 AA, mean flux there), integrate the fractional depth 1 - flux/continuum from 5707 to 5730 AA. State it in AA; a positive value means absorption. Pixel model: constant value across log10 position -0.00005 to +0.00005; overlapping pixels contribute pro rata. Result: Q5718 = 1.8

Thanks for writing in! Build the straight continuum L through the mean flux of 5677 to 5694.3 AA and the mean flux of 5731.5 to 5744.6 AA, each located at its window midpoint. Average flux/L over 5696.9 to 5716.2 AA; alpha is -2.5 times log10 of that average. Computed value 0.163 mag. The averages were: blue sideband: 27.3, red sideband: 27.6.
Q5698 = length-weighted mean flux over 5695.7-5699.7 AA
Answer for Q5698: 25.4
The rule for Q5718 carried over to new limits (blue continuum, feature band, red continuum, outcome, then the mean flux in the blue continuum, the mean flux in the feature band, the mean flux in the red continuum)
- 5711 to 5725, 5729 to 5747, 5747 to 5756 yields -1.2 AA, 24.6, 27.1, 26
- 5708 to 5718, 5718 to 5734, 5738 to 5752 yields 0.1 AA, 23.7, 24.9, 27.1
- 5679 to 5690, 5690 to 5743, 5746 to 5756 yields 2.9 AA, 27.4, 25.3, 26.1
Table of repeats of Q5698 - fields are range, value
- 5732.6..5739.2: 27.7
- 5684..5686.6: 28.9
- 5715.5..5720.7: 25.3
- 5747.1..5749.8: 26.5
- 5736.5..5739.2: 28.4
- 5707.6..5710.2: 22.8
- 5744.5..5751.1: 26.5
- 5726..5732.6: 24.6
